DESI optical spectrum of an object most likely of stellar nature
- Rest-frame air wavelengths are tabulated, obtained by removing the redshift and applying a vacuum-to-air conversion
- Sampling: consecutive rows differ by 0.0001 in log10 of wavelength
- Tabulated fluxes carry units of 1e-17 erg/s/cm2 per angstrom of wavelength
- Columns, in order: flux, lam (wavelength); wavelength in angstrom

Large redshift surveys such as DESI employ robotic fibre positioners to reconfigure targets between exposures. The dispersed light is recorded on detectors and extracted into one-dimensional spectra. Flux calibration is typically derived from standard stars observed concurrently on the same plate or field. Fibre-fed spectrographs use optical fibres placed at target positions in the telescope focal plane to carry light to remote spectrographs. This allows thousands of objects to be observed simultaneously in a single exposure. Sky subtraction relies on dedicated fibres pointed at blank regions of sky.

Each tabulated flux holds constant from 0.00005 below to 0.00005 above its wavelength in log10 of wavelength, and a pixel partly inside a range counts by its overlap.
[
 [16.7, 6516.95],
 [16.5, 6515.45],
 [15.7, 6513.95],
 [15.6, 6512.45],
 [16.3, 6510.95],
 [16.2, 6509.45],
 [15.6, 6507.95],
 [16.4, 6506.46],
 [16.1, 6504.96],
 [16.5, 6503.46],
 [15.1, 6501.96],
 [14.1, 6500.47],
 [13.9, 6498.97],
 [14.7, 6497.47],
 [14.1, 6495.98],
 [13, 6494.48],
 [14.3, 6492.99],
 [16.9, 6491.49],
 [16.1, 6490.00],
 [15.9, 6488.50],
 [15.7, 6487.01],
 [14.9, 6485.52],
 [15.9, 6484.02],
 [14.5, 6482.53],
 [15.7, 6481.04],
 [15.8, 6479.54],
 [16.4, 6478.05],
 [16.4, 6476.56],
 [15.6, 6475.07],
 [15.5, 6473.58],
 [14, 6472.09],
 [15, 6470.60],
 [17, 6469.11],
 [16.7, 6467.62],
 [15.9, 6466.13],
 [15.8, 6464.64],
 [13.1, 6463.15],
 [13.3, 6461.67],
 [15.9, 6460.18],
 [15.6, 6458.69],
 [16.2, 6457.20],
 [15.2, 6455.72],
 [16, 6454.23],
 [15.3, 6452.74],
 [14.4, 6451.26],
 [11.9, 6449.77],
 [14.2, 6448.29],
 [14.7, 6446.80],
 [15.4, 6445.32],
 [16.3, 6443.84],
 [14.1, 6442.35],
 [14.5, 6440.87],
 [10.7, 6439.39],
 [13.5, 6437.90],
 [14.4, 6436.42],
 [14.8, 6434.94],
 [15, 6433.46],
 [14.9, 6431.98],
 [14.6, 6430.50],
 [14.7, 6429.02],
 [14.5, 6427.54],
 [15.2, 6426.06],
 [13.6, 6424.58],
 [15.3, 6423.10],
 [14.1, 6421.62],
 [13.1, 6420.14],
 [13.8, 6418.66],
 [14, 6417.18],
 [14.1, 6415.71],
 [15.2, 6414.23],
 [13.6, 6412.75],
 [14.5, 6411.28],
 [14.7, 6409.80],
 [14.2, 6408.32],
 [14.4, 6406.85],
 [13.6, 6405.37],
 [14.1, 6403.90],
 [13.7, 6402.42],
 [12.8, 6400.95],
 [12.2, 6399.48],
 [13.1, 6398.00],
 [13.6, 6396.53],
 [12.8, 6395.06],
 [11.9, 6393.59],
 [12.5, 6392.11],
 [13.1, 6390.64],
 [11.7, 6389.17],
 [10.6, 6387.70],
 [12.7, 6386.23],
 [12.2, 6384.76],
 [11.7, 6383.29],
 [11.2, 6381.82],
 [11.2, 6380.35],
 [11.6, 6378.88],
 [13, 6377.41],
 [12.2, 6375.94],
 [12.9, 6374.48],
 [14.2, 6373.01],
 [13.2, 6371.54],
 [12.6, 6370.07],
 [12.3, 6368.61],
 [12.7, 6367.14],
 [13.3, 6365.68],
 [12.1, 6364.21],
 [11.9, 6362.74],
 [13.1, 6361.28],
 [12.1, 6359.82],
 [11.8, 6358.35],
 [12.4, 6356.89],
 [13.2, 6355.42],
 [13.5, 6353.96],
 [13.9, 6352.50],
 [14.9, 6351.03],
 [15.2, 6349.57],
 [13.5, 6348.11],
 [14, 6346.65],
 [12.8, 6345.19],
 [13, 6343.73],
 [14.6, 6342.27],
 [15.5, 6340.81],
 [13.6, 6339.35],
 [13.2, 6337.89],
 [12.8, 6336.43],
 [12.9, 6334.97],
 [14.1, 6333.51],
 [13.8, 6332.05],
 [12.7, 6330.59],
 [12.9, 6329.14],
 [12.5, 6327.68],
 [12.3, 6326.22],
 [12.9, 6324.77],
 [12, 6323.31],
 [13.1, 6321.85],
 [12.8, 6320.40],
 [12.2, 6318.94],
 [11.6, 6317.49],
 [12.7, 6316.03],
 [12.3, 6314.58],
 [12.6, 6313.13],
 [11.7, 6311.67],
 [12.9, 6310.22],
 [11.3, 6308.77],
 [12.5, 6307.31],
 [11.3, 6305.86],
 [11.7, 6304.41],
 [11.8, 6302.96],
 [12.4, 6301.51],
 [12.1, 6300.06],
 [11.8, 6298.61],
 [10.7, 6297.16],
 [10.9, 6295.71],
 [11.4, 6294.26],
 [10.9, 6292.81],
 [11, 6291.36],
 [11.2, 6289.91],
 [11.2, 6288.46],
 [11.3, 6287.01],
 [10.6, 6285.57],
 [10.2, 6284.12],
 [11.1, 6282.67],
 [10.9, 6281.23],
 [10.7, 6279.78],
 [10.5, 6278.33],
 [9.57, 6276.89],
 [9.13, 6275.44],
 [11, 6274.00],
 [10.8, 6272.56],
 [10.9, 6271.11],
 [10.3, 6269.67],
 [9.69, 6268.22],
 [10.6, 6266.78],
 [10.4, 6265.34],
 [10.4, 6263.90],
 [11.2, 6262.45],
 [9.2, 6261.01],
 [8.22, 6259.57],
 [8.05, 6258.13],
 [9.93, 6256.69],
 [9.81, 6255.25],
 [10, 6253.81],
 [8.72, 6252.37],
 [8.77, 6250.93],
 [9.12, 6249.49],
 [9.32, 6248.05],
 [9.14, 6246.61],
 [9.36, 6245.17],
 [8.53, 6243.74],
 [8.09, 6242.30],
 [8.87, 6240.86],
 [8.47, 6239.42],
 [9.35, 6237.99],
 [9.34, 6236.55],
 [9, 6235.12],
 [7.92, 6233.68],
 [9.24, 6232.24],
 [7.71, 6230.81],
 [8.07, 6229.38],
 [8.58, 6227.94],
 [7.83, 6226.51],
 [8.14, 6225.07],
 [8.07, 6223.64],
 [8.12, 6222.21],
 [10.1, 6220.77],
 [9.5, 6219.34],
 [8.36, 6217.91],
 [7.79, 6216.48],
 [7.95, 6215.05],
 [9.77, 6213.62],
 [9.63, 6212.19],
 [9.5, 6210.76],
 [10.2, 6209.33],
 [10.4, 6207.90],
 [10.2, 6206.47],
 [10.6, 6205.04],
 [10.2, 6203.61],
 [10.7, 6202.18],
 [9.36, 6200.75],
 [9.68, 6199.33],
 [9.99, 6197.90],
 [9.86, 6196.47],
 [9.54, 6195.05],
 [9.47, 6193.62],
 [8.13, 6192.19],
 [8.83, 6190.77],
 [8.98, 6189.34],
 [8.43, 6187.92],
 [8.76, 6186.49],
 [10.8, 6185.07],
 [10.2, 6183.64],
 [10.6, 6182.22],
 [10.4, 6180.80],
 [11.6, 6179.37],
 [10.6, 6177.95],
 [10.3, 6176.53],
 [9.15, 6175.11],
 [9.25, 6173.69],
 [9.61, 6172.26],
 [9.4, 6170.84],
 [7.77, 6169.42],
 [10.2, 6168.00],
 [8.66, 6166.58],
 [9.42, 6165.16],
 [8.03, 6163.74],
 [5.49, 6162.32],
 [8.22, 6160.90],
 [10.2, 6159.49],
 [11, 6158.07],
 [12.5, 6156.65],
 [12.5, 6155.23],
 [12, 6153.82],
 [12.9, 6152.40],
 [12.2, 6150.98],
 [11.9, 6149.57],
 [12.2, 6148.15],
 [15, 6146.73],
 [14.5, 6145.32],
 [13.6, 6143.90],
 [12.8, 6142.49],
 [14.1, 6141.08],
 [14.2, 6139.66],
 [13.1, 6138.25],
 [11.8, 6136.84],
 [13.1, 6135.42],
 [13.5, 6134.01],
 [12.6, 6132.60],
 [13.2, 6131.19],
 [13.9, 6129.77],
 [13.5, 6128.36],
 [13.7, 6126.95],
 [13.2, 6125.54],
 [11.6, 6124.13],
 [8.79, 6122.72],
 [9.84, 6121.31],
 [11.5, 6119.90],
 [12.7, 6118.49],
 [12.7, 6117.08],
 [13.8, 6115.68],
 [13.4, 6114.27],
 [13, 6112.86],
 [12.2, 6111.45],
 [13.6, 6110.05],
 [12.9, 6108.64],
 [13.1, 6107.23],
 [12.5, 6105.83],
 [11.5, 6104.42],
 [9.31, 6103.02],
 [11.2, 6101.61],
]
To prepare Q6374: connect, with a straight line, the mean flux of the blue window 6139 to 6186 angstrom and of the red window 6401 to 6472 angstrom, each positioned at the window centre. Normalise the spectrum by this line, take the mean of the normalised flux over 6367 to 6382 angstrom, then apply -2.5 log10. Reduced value 0.102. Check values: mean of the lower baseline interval 10.9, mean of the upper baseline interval 14.5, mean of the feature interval 12.5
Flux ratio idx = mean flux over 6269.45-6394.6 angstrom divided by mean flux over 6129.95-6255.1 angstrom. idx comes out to 1.22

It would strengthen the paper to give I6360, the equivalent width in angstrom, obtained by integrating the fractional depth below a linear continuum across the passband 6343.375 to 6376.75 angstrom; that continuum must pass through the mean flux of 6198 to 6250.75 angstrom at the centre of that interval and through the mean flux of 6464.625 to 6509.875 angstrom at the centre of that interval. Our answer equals -1.9 angstrom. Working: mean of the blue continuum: 9.07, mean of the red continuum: 15.5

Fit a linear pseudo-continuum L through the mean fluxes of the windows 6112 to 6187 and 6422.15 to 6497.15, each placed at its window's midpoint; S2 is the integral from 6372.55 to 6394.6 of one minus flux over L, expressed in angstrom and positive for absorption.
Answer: 3.0 angstrom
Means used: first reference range 11.5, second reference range 15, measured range 12.2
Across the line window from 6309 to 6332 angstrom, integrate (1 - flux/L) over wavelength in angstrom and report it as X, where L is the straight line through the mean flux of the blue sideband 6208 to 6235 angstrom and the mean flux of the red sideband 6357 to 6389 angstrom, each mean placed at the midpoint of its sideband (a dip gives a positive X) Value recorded -2.96 angstrom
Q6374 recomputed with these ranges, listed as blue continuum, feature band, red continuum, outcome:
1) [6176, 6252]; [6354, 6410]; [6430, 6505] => 0.03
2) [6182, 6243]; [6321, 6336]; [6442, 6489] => -0.08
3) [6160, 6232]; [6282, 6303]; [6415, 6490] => 0.01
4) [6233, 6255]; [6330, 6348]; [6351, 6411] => -0.17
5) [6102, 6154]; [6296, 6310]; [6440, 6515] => 0.19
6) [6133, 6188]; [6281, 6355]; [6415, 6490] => 0.06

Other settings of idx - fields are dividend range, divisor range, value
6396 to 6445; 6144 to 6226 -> 1.42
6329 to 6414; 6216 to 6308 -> 1.33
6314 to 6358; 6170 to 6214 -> 1.35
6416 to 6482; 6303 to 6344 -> 1.16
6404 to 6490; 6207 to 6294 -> 1.55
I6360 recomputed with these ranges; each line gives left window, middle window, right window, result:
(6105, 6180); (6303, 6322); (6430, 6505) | 1.8 angstrom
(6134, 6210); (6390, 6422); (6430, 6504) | 1.1 angstrom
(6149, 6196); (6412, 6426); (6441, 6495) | 0.2 angstrom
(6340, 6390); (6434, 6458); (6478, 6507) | -0.2 angstrom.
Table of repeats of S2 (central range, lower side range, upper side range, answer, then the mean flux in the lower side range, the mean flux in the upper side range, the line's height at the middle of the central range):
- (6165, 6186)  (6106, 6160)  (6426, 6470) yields 5.05 angstrom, 12.7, 14.8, 13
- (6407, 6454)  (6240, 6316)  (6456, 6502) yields -0.69 angstrom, 10.5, 15.3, 14.1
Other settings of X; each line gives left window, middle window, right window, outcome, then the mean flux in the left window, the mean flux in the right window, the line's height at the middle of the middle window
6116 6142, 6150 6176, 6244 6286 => 4.41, 12.6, 9.9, 12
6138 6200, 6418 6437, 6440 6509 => 0.04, 10.6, 15.2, 14.5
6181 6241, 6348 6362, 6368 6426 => -1.27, 9.21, 13.1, 12.3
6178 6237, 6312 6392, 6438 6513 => -2.49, 9.32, 15.2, 12.5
